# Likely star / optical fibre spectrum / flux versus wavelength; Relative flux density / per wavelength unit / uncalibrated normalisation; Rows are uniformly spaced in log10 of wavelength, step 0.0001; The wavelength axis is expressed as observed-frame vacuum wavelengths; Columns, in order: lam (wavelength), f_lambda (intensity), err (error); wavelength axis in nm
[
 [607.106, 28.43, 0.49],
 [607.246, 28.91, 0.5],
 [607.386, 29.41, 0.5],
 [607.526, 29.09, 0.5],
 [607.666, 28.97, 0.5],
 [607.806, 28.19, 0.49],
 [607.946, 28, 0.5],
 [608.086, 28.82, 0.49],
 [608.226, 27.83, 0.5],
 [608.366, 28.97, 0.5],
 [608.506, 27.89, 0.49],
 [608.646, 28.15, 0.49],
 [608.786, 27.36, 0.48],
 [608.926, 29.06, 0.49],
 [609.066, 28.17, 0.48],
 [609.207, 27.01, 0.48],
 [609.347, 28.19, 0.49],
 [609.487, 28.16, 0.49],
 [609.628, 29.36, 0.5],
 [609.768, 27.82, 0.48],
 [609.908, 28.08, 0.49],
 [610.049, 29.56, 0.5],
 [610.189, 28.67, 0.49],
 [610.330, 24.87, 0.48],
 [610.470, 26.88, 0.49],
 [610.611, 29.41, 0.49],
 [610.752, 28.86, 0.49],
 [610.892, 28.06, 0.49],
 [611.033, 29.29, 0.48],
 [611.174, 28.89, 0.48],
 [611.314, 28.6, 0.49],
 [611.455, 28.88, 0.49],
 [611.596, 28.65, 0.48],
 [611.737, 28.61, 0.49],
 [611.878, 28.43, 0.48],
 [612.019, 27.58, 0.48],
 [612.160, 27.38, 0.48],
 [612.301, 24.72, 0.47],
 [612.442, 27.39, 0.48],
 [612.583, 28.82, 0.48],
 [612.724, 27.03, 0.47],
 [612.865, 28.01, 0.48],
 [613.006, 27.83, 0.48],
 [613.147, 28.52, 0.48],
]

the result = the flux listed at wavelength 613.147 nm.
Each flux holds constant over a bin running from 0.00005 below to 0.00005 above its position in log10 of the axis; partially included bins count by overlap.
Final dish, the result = 28.52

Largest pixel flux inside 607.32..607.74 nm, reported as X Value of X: 29.41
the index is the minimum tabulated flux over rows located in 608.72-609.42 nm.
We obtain 27.01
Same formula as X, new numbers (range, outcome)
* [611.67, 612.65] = 28.82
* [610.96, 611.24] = 29.29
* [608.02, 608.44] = 28.97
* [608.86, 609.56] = 29.06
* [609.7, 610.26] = 29.56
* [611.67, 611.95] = 28.61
